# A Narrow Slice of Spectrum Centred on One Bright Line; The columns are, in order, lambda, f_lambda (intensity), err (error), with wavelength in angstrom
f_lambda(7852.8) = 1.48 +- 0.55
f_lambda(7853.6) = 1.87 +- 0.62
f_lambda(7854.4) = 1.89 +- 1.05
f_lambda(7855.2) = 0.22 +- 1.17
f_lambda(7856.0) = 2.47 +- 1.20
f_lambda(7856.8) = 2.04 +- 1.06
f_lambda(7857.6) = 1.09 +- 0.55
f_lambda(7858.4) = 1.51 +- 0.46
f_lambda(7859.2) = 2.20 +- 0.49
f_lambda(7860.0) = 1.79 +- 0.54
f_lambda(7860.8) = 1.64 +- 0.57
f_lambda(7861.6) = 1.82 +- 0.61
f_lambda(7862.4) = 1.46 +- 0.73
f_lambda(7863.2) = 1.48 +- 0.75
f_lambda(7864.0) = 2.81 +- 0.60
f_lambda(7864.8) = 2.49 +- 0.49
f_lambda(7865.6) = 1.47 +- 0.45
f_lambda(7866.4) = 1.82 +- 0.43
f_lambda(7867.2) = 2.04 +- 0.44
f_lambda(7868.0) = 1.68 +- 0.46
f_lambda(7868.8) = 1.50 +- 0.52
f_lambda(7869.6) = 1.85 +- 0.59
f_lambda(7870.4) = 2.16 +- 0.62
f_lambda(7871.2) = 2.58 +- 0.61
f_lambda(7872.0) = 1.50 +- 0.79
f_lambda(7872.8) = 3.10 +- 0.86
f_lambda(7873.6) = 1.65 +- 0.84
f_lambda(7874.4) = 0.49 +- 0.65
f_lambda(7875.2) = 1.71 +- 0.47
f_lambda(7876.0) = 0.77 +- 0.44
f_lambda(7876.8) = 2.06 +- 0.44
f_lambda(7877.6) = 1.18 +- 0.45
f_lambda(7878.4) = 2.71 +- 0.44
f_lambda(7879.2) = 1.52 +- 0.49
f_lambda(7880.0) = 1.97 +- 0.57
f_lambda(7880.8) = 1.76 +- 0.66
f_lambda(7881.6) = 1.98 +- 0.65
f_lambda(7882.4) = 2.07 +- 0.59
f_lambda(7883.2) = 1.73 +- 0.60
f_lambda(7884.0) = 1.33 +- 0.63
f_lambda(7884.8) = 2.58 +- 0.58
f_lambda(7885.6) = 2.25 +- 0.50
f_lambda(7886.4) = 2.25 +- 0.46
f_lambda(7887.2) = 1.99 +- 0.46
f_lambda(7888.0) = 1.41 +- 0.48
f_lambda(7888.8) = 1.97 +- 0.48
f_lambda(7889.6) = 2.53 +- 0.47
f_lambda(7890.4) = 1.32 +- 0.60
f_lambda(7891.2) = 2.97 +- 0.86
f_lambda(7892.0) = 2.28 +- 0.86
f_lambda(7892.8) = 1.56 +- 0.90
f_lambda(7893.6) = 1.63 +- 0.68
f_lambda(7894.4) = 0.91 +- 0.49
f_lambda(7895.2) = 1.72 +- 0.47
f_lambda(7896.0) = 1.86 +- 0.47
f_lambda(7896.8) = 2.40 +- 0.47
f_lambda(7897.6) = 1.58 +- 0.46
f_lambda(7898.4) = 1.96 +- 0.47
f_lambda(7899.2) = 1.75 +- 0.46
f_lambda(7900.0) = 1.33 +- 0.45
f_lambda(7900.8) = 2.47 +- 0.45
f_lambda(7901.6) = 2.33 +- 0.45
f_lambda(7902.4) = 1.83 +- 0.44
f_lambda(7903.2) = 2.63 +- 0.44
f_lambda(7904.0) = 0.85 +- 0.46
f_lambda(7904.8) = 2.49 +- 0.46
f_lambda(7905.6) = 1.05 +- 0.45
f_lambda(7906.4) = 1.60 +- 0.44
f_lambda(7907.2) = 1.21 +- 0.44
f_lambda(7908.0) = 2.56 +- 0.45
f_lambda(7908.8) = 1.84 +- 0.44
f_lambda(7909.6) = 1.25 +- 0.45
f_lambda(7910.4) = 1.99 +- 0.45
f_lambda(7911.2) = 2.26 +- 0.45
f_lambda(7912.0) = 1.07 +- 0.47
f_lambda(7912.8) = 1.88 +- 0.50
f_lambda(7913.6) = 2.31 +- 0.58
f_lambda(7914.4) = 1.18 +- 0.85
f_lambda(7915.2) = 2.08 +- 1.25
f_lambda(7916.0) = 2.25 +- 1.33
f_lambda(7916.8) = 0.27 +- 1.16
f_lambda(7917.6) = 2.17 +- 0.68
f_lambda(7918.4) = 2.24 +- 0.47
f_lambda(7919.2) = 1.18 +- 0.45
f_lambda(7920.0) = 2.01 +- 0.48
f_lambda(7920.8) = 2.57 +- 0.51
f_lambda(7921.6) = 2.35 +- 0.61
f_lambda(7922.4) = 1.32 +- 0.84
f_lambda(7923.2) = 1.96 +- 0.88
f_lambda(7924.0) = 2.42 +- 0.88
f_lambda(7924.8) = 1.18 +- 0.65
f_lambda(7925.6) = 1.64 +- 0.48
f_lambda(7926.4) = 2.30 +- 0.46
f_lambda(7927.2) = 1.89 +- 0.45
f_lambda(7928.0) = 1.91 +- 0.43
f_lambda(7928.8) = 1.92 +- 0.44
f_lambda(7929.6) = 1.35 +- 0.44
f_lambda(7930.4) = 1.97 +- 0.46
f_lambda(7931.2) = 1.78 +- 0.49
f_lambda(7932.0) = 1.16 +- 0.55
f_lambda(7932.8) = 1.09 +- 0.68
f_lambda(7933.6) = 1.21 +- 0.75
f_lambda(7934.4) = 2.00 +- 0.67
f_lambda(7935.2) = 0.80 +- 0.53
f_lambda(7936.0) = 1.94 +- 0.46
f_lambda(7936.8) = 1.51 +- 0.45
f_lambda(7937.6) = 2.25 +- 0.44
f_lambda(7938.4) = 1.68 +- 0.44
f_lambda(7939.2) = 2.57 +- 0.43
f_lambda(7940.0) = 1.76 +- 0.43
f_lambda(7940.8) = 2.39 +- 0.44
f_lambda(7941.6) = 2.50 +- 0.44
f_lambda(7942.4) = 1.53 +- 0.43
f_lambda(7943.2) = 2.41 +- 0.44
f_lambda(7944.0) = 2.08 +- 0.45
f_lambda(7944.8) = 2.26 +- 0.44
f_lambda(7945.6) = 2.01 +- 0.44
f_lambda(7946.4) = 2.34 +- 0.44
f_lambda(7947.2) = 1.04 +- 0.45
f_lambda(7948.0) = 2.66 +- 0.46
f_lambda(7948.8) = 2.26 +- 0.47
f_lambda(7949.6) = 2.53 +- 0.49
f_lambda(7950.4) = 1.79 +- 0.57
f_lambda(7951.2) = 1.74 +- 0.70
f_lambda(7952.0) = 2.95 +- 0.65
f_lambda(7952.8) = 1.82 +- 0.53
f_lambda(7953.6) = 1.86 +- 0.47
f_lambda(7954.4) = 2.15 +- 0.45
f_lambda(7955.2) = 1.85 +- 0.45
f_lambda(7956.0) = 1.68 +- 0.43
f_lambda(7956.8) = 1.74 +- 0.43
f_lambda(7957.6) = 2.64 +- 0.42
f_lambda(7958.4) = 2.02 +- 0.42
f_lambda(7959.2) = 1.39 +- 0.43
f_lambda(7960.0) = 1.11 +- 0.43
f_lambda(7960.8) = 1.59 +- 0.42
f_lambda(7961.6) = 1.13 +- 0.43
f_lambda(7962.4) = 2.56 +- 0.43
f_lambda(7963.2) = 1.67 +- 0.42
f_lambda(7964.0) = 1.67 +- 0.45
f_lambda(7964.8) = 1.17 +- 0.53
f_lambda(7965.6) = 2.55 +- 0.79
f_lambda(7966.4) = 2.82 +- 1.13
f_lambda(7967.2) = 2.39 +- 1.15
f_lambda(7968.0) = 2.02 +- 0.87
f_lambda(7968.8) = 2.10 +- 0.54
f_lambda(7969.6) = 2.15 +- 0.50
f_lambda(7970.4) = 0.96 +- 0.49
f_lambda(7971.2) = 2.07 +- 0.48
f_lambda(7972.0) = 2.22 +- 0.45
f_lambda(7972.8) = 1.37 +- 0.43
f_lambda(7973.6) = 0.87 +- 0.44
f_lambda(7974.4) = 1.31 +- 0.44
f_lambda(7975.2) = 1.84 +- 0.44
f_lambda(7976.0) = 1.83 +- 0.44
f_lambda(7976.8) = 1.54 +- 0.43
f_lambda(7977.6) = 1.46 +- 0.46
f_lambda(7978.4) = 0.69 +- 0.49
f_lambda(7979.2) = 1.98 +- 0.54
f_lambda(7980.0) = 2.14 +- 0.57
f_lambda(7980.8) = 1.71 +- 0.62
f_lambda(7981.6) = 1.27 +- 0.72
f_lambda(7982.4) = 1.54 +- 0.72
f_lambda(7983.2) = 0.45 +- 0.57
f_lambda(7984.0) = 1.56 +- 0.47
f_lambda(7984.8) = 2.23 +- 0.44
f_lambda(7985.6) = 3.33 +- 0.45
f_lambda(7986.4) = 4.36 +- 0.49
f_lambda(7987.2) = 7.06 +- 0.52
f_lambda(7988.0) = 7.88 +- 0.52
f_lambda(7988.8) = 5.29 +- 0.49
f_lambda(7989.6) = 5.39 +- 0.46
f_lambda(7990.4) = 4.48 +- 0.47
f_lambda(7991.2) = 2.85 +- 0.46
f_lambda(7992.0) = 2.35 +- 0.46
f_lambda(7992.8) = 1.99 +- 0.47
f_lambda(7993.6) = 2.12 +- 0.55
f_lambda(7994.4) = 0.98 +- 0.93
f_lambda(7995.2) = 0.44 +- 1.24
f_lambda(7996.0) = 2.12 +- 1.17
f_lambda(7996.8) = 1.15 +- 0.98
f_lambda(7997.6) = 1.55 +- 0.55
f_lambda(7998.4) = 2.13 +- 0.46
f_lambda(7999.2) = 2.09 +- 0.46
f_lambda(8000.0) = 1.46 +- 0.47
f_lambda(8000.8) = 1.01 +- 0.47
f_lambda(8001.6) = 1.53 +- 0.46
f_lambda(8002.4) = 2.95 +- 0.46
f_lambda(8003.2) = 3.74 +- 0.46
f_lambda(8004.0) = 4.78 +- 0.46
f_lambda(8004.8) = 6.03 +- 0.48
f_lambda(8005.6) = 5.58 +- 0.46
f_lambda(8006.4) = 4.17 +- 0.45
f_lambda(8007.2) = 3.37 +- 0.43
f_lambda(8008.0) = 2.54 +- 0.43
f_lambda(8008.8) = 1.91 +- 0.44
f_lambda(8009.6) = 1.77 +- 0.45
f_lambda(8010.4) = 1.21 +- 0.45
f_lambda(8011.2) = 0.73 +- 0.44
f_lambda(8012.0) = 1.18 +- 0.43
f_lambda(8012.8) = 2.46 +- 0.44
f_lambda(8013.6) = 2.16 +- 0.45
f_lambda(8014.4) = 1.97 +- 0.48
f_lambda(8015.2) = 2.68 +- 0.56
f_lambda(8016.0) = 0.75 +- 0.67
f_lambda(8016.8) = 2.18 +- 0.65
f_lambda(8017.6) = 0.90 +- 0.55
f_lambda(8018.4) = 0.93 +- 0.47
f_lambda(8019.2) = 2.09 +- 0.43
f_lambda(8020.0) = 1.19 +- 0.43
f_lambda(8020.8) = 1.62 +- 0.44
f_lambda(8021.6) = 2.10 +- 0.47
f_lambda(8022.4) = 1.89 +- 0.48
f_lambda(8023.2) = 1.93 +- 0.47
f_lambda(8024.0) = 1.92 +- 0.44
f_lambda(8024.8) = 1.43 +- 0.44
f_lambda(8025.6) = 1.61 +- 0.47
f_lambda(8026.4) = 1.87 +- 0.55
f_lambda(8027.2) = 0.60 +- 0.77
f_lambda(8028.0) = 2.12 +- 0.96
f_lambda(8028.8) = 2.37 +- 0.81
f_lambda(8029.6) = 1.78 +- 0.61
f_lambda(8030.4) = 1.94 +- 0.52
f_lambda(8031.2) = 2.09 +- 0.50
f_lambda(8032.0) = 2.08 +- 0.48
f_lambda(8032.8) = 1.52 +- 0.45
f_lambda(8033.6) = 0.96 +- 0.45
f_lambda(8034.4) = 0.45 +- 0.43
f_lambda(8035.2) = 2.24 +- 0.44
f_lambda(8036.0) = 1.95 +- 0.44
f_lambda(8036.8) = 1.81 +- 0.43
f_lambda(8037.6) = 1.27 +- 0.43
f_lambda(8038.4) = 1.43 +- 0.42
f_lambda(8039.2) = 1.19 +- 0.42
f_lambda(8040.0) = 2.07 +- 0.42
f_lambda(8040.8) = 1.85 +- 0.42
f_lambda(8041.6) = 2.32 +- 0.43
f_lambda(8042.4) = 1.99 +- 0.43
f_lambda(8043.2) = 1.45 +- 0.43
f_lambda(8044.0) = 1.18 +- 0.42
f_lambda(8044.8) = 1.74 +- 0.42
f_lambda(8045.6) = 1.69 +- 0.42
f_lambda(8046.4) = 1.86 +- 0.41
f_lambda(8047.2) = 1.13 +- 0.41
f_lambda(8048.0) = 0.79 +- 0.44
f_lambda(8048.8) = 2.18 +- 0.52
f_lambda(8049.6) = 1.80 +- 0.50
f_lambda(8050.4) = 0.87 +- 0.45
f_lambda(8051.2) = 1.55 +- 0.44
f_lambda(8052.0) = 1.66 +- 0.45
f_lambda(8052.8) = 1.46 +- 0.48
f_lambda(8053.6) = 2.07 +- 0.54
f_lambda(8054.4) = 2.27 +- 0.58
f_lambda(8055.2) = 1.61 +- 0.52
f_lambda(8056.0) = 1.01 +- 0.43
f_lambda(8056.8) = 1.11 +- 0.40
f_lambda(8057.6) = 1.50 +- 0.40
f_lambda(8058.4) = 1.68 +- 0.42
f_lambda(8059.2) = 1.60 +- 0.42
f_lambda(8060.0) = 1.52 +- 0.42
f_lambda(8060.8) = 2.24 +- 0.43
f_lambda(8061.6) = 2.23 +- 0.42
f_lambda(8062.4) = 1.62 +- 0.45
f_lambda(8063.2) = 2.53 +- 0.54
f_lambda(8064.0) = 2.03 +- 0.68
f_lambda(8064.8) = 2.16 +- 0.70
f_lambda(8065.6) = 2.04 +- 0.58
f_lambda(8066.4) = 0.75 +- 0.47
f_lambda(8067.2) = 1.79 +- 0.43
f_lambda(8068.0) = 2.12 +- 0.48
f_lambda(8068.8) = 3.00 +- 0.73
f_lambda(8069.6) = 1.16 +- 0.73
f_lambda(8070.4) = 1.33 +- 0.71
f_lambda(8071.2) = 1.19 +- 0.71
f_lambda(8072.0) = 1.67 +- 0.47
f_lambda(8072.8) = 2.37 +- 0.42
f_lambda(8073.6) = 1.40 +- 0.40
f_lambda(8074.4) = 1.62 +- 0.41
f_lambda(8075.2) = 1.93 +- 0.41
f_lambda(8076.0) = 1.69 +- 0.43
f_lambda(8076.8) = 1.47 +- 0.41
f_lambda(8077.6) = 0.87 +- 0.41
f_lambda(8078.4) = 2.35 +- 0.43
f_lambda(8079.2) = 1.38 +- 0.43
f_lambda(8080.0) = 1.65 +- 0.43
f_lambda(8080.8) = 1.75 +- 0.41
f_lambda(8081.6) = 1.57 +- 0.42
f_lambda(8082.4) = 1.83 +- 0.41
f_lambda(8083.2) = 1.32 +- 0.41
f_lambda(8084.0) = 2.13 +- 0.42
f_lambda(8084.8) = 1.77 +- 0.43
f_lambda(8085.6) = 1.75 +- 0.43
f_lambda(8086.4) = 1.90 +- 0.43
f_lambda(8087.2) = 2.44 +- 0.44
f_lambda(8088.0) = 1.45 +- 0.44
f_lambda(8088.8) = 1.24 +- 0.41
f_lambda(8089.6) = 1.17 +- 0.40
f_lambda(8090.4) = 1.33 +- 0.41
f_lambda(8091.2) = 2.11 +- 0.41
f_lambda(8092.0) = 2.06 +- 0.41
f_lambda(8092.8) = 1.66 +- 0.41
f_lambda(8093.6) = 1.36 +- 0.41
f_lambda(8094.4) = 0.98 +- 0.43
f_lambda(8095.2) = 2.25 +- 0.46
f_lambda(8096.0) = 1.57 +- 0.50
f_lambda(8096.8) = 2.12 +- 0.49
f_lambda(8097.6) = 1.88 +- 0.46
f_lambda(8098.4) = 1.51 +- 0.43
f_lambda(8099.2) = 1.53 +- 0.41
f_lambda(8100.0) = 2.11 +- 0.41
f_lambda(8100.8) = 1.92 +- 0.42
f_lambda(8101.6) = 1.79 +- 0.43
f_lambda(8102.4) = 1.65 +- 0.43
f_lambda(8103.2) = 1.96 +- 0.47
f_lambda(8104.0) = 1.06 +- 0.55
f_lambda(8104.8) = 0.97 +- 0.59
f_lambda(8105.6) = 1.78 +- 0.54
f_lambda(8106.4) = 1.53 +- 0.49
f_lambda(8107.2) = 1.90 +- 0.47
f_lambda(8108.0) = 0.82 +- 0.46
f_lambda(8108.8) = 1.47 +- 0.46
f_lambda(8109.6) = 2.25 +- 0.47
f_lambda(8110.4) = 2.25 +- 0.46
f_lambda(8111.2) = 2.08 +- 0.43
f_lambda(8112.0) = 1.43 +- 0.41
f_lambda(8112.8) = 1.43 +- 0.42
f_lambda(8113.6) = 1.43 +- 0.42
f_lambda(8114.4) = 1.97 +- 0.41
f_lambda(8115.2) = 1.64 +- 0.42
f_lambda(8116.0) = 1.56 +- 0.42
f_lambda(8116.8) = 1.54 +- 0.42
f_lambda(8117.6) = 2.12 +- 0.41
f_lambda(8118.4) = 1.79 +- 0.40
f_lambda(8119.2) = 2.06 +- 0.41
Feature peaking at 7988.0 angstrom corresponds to [S II]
